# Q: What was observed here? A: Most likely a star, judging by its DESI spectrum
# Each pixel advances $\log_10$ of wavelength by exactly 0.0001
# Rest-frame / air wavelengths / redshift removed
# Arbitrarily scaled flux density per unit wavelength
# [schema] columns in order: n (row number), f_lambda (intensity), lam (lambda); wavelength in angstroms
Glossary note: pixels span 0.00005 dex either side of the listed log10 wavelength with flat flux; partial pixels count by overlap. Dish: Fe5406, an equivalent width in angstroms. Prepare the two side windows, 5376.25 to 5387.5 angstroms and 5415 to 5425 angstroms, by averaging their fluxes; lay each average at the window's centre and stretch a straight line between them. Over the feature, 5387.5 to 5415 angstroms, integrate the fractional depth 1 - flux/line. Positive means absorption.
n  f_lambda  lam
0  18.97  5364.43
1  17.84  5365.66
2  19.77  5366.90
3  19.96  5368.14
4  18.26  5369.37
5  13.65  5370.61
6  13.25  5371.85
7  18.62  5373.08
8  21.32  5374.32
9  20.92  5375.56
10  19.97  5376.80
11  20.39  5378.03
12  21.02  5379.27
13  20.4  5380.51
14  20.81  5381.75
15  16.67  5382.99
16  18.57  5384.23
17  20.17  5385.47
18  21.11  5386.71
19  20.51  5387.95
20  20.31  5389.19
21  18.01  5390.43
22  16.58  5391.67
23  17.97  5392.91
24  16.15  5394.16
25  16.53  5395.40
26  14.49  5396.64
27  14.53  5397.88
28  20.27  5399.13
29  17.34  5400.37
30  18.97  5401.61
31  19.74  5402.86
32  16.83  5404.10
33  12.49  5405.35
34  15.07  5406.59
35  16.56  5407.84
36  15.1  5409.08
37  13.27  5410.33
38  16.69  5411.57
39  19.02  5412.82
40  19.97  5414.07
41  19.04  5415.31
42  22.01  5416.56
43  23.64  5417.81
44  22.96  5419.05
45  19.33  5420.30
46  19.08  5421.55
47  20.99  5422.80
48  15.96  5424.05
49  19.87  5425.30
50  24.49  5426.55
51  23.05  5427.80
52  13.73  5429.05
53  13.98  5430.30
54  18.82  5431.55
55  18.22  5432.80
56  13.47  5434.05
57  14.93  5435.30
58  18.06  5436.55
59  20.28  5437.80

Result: 4.2 angstroms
